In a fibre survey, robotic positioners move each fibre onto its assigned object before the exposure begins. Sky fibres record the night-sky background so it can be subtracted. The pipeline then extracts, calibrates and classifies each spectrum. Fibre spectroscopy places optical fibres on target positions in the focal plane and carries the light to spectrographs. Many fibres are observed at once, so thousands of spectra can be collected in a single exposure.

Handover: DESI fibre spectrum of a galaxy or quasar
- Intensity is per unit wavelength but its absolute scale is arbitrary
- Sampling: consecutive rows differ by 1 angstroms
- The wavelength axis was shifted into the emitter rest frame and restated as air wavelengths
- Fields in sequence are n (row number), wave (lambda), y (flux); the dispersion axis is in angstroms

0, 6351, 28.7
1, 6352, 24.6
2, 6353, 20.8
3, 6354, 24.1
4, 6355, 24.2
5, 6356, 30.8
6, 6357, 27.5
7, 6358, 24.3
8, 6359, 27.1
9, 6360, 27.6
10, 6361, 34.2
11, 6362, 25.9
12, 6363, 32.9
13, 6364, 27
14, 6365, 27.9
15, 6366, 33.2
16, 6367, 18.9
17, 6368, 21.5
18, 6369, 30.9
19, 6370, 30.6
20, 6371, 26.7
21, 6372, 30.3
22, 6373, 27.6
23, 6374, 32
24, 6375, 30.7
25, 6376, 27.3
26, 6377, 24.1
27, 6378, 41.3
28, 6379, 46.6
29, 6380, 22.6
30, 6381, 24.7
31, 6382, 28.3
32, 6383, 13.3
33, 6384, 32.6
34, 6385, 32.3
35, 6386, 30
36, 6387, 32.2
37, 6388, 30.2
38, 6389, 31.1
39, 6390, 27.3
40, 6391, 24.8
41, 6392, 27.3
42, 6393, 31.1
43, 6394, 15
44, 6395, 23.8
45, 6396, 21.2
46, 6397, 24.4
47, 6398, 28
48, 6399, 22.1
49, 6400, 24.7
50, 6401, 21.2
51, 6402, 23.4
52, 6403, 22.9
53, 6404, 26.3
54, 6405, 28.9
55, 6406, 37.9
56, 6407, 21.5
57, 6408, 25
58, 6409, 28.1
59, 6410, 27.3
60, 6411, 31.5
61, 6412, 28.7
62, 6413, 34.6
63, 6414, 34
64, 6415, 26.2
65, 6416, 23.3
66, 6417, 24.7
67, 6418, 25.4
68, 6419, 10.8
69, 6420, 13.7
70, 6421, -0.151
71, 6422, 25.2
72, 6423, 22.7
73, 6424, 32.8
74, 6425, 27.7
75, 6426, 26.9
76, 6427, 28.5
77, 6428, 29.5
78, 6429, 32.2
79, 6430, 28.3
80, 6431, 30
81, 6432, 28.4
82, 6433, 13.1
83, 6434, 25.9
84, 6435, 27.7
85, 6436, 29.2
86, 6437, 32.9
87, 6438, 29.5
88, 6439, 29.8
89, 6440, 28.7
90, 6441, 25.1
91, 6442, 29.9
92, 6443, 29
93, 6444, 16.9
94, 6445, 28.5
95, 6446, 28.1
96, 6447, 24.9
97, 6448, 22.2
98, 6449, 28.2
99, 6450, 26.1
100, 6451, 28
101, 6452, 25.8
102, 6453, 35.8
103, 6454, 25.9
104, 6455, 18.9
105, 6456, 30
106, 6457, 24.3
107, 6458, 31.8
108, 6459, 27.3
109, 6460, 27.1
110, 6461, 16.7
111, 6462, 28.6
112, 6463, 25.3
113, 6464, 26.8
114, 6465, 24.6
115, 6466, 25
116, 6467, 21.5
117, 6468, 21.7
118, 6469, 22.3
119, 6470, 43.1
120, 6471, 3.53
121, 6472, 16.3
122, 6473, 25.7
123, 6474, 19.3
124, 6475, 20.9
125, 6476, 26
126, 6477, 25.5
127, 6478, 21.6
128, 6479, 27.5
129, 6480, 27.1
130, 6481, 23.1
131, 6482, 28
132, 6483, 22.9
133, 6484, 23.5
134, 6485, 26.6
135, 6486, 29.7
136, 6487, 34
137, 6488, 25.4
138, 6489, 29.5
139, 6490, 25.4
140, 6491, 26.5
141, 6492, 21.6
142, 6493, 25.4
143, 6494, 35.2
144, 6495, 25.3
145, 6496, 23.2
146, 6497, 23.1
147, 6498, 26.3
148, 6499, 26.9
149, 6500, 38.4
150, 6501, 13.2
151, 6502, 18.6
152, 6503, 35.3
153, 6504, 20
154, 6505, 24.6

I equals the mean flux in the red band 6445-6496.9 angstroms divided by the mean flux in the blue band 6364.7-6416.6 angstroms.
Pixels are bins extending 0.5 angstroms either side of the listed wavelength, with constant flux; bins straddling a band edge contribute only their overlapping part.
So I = 0.92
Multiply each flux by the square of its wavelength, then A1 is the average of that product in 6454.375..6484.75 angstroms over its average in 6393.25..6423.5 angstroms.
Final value 1.0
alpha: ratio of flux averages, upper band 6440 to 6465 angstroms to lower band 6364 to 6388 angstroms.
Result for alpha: 0.91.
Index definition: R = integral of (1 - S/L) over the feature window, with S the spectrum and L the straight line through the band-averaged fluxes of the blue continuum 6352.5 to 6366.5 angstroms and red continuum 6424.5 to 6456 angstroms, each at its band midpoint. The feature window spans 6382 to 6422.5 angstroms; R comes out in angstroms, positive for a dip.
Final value 3.1 angstroms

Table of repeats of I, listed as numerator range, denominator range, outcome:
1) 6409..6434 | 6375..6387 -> 0.86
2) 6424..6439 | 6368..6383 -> 0.95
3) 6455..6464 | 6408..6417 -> 0.90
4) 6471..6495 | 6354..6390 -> 0.87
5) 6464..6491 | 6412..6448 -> 0.96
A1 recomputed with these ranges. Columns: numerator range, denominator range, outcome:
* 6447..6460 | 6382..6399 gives 1.04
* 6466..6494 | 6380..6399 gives 0.97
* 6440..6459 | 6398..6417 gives 1.00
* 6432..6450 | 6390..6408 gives 1.07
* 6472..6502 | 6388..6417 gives 0.99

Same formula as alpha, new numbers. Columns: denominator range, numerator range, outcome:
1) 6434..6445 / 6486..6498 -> 0.97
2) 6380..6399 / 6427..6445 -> 1.04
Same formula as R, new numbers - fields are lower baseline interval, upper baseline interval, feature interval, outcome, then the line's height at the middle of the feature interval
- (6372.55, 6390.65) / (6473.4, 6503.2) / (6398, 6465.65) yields 4.1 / 27.8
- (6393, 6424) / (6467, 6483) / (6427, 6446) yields -2.9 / 23.9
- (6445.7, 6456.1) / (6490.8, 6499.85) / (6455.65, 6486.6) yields 2.2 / 26.5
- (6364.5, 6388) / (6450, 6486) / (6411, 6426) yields 1.8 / 27.1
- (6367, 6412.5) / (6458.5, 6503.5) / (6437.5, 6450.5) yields -0.3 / 26.1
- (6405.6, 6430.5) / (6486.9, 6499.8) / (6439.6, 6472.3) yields 1.1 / 26.3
